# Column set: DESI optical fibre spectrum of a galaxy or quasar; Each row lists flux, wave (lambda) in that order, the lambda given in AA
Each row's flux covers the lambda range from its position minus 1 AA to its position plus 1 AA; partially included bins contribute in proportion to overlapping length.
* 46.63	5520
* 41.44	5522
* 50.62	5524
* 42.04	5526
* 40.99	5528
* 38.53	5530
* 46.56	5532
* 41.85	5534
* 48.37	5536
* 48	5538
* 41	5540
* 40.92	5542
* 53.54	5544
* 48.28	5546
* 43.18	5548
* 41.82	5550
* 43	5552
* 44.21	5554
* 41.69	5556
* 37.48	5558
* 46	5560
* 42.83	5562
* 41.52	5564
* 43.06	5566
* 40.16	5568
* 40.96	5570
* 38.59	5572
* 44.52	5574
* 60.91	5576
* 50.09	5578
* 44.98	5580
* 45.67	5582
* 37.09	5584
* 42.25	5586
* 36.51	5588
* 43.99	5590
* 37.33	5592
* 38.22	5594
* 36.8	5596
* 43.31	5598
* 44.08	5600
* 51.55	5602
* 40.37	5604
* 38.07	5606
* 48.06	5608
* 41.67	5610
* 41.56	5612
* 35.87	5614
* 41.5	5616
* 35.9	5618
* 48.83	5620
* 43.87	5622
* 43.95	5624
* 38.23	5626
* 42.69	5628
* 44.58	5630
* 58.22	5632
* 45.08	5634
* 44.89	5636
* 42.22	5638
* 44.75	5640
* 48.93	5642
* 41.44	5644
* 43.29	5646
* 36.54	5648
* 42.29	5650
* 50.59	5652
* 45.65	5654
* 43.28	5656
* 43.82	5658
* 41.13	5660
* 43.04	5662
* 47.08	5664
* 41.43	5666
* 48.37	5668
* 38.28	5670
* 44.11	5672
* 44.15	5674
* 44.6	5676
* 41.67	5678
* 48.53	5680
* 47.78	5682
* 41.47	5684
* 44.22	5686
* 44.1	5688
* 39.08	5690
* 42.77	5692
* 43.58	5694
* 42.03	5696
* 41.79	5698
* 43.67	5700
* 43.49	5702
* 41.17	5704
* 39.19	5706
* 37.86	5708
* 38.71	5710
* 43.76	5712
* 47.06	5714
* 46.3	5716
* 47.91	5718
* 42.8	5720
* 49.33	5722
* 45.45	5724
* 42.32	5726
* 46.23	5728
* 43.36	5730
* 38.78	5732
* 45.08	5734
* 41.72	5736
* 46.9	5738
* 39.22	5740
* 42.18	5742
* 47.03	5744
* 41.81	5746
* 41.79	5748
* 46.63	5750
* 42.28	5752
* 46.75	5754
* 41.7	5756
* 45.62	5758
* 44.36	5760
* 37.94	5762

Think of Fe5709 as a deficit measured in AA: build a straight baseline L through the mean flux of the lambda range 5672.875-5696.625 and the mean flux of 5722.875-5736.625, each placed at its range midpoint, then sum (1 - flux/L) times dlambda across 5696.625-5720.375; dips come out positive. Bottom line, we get 0.4 AA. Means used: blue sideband 43.7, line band 42.8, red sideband 43.4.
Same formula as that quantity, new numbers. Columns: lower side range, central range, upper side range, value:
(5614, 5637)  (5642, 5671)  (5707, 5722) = 0.3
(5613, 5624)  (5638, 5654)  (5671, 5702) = -0.6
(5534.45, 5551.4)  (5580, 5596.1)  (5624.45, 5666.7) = 1.7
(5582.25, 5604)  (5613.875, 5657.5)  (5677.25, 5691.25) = -1.5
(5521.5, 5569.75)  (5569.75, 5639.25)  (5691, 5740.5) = 0.4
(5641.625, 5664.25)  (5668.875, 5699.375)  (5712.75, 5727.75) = 1.0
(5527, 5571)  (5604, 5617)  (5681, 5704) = 0.6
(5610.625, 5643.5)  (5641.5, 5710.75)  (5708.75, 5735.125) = 1.5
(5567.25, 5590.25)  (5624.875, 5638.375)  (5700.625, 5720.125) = -0.6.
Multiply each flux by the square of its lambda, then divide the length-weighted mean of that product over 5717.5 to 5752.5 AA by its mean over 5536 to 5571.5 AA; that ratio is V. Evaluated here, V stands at 1.1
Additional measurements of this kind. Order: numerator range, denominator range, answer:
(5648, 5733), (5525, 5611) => 1.05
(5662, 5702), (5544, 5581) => 1.03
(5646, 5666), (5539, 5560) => 1.04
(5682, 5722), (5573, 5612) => 1.03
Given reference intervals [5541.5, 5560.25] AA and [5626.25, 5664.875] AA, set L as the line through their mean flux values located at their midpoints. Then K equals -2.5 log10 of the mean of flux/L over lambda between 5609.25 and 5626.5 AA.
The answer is 0.08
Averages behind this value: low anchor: 44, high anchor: 44.6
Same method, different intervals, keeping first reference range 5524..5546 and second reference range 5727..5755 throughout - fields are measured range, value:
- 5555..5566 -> 0.06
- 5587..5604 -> 0.07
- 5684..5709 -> 0.05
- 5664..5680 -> 0.00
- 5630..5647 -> -0.05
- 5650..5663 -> -0.01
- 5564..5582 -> -0.02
